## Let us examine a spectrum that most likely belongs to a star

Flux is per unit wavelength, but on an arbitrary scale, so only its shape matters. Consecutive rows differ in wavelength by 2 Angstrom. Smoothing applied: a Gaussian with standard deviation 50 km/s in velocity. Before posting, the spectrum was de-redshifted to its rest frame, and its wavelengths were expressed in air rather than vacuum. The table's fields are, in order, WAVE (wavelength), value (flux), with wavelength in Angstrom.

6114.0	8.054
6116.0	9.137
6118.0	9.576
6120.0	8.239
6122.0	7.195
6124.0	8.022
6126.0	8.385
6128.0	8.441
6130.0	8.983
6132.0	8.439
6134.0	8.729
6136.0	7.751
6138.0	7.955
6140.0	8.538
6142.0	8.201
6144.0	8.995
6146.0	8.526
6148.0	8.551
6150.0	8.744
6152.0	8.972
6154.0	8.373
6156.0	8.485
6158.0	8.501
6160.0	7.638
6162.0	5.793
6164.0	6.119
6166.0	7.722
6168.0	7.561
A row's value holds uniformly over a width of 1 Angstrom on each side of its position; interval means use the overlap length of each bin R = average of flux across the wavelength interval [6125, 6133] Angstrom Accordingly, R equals 8.56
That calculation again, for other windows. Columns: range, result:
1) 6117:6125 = 8.26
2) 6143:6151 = 8.7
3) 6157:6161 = 8.07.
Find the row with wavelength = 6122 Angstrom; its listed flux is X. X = 7.195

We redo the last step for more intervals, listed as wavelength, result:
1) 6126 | 8.385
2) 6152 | 8.972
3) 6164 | 6.119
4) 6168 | 7.561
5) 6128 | 8.441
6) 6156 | 8.485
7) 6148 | 8.551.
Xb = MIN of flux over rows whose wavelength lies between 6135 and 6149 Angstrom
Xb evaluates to 7.751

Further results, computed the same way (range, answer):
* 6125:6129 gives 8.385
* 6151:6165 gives 5.793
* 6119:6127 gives 7.195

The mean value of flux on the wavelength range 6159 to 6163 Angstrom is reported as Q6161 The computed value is 6.72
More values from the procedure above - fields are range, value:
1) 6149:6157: 8.64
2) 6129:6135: 8.72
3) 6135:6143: 8.11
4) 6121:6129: 8.01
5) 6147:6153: 8.76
